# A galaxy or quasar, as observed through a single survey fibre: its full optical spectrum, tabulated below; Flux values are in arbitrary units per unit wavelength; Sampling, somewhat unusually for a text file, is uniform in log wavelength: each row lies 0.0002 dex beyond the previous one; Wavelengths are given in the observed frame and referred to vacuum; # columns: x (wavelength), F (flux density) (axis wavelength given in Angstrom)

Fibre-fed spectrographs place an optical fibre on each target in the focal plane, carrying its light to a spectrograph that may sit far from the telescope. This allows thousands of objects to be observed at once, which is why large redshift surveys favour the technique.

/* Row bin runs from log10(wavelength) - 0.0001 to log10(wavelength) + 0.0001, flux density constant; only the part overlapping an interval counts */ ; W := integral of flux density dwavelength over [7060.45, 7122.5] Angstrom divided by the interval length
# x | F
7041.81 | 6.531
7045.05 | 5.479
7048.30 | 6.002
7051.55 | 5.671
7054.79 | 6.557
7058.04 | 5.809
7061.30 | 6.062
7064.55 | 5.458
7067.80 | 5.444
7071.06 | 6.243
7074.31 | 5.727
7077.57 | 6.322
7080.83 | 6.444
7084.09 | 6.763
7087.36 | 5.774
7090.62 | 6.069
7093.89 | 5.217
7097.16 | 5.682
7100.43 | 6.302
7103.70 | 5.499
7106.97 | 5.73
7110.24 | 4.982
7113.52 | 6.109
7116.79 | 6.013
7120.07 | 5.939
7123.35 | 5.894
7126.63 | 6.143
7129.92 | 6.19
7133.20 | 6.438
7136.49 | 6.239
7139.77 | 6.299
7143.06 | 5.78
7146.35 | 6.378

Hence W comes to 5.88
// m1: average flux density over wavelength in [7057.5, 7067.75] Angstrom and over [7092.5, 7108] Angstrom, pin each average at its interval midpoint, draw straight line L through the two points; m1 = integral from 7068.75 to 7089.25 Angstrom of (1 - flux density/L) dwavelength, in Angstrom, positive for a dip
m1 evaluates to -1.7 Angstrom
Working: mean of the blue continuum 5.72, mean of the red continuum 5.69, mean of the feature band 6.19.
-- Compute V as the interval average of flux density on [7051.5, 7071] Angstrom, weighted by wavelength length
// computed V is 5.88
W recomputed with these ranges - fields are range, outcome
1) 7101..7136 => 5.92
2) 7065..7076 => 5.77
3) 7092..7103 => 5.72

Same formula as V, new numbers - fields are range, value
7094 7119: 5.73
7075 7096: 6.07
